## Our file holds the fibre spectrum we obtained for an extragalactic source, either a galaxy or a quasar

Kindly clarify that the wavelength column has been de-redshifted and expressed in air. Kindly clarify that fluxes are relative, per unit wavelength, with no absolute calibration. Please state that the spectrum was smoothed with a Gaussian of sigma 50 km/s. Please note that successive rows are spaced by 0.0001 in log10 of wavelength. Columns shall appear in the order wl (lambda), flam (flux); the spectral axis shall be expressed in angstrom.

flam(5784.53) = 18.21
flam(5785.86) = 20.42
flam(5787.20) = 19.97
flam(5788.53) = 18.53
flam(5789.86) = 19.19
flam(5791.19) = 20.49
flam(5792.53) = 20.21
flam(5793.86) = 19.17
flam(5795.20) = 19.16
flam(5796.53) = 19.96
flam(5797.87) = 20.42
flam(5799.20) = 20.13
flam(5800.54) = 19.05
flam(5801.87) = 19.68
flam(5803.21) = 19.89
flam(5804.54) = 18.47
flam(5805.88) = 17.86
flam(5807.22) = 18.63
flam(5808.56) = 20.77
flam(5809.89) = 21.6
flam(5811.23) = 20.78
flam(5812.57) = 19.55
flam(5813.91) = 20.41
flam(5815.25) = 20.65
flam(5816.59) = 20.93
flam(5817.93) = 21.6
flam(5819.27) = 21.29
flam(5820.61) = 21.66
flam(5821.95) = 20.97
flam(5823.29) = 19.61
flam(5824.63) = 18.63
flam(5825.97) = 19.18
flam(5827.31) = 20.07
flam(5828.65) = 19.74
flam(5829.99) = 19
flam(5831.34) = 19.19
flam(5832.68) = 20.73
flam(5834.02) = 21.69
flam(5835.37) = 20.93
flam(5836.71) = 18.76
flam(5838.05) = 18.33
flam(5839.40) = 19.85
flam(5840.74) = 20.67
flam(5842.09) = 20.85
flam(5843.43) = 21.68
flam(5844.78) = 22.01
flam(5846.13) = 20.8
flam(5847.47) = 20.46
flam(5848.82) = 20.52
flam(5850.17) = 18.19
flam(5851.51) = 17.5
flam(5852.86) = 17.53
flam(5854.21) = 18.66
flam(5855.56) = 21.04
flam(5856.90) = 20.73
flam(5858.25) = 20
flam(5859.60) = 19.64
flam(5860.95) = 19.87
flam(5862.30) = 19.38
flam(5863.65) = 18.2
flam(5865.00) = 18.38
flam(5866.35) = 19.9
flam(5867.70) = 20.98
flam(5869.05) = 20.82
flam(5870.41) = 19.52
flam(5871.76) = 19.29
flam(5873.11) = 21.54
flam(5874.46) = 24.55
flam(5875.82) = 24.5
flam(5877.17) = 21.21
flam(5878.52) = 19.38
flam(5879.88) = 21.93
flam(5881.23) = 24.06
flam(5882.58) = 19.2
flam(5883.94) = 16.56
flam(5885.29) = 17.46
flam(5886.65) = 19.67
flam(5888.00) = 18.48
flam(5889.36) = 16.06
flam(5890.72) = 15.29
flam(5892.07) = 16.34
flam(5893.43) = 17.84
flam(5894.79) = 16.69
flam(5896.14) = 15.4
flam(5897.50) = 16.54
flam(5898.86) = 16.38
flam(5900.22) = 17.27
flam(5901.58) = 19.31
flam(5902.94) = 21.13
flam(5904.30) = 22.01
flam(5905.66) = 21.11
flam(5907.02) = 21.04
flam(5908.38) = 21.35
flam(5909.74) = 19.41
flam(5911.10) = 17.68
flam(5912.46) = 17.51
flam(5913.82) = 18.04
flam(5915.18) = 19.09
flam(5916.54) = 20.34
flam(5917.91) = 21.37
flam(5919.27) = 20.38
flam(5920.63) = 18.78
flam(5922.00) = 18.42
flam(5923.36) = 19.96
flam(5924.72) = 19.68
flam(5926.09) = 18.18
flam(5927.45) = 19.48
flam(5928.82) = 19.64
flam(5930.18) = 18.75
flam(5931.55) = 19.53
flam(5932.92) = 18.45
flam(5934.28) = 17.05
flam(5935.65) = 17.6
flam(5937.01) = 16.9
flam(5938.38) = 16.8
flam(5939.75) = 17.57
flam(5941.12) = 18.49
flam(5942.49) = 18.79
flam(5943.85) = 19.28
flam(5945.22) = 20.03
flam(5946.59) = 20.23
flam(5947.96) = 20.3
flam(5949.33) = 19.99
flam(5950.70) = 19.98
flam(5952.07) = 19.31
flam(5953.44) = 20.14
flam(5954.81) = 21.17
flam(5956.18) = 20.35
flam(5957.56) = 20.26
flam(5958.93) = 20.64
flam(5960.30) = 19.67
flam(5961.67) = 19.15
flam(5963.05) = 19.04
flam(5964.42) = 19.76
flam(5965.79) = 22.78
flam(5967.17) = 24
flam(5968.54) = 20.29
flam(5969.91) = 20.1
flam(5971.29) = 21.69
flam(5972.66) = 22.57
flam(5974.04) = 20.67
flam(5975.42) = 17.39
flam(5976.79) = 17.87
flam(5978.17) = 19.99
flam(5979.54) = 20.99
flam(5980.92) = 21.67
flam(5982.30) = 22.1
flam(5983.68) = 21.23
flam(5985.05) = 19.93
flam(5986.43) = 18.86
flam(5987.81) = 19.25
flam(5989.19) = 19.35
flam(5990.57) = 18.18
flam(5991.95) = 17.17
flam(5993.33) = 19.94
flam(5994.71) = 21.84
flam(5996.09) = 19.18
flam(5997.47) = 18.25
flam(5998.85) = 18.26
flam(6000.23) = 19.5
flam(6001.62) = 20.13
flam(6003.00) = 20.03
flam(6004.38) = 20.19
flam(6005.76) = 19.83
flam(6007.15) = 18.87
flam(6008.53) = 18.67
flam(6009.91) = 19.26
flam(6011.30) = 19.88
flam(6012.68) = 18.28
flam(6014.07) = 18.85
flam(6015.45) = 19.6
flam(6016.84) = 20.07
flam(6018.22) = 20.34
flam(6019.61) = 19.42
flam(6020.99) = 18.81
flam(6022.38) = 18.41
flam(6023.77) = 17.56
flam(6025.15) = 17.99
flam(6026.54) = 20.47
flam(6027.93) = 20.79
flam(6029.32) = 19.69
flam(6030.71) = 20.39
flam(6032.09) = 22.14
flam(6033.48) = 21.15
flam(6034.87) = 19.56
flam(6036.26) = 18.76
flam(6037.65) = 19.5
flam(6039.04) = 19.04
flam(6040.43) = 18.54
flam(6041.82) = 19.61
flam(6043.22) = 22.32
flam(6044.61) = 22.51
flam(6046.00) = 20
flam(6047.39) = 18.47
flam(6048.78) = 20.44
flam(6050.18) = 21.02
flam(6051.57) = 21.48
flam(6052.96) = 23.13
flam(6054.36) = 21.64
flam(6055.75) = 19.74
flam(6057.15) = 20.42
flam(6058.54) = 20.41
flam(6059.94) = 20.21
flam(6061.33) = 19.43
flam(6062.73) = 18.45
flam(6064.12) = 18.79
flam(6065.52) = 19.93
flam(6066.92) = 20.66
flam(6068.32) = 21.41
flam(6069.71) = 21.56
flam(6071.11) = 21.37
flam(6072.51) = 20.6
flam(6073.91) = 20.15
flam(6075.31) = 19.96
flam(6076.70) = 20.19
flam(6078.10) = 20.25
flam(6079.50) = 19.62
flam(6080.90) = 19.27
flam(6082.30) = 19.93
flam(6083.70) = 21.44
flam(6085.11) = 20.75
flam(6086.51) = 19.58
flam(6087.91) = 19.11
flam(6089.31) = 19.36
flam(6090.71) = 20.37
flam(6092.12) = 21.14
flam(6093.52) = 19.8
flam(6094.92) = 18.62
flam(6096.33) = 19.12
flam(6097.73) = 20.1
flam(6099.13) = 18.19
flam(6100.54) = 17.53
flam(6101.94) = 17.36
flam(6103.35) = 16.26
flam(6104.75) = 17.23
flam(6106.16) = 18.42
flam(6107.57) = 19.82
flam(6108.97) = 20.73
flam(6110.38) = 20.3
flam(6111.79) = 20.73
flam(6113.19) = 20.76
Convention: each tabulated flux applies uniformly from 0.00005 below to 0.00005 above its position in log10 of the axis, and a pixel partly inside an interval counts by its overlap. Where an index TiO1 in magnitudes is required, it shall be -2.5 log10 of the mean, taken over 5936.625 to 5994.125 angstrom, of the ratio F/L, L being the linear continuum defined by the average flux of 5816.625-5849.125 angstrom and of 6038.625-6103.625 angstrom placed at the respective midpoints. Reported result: 0.02 mag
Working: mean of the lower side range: 20.4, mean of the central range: 19.9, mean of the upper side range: 20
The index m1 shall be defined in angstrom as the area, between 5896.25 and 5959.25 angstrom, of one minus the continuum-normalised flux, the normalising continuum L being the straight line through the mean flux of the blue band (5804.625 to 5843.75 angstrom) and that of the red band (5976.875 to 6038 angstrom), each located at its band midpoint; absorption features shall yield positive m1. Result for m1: 2.0 angstrom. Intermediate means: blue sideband 20.2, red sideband 19.6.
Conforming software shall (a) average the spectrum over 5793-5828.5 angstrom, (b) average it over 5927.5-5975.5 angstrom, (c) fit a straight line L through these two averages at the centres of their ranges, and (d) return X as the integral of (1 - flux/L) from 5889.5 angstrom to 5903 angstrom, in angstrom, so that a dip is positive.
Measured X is 1.92 angstrom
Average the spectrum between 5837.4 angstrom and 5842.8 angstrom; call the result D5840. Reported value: 19.9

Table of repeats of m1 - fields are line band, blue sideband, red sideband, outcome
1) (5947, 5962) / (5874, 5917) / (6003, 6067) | -0.5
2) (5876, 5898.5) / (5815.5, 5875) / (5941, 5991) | 2.0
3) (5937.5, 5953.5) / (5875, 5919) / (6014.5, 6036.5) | 0.1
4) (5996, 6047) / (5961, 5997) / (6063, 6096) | 1.4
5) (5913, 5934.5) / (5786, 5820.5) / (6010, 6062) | 0.8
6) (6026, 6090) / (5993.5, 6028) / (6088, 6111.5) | -3.6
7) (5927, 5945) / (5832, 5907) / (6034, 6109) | 1.2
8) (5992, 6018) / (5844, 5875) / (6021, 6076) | 0.9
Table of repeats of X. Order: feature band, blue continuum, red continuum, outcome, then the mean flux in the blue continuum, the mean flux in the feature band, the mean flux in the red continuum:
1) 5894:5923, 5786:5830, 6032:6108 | 1.32 angstrom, 19.9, 19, 19.9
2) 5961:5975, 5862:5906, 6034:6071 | -0.82 angstrom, 19.3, 20.9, 20.3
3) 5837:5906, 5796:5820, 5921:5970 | 1.13 angstrom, 20.1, 19.5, 19.5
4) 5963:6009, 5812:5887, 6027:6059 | 0.85 angstrom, 20.2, 20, 20.5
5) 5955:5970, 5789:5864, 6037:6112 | -0.50 angstrom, 19.9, 20.6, 19.9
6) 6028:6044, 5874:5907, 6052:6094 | -0.04 angstrom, 19.1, 20.1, 20.3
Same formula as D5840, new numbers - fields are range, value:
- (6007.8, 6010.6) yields 19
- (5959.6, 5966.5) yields 20.1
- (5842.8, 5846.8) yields 21.5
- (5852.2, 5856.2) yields 19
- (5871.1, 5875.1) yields 21.8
